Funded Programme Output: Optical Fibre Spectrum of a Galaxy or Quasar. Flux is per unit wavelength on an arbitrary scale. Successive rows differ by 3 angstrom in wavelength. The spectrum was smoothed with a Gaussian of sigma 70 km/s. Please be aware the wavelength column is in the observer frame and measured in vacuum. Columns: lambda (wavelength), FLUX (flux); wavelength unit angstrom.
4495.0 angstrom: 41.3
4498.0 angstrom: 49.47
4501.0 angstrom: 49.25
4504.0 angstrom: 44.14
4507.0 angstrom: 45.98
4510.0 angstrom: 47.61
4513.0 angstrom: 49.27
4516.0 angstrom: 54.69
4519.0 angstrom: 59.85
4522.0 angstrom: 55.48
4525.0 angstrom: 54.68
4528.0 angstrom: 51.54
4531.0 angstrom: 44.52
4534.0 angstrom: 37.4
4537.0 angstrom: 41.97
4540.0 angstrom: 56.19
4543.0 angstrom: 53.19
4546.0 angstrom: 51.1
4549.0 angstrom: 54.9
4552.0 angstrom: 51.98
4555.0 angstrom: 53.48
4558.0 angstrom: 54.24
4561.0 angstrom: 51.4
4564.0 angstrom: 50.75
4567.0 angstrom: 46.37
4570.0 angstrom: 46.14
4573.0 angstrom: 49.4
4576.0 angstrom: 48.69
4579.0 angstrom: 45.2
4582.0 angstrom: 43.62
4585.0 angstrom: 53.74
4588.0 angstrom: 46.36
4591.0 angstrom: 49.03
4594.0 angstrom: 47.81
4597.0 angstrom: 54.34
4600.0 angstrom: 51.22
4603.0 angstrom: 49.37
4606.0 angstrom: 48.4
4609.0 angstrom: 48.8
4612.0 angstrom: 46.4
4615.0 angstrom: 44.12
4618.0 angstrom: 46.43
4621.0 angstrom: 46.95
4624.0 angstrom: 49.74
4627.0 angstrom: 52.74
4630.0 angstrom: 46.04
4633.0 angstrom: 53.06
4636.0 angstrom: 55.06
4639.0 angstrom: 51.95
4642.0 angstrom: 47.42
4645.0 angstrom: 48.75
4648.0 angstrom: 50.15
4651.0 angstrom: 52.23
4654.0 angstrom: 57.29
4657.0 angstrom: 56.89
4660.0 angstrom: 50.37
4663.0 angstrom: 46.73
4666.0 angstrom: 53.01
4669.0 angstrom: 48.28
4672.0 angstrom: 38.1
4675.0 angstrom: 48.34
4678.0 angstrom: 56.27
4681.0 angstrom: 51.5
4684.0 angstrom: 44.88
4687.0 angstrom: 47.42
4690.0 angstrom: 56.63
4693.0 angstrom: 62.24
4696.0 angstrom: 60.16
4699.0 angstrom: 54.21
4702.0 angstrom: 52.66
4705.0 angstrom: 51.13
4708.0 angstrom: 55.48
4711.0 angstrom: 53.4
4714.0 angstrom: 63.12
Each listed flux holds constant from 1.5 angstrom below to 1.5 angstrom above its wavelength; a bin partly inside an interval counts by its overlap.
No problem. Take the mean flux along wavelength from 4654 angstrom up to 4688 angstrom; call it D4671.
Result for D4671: 49.6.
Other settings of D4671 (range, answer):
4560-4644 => 48.9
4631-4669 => 51.7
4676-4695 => 53.2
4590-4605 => 50.3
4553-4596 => 49.1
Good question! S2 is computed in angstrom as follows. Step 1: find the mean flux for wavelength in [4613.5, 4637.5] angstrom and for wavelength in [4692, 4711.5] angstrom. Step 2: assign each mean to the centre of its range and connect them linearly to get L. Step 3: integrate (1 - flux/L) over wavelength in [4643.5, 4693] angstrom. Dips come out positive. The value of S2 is 1.9 angstrom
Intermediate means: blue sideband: 49.3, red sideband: 55.6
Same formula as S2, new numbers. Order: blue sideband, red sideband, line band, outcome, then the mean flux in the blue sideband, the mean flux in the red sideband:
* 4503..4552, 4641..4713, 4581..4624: 2.2 angstrom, 50.3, 51.9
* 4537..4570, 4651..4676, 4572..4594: 1.4 angstrom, 51.6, 50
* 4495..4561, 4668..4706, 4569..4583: 1.1 angstrom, 50.3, 51.7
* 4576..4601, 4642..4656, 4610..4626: 1.1 angstrom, 48.9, 51.8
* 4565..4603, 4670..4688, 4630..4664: -2.5 angstrom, 48.6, 47.8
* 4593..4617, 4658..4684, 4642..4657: -1.0 angstrom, 48.8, 49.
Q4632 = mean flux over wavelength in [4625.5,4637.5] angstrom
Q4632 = 51.7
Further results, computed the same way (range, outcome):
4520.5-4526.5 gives 55.1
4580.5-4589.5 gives 47.9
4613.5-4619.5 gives 45.3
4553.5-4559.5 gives 53.9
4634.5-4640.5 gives 53.5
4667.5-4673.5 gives 43.2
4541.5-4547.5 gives 52.1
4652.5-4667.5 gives 52.9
